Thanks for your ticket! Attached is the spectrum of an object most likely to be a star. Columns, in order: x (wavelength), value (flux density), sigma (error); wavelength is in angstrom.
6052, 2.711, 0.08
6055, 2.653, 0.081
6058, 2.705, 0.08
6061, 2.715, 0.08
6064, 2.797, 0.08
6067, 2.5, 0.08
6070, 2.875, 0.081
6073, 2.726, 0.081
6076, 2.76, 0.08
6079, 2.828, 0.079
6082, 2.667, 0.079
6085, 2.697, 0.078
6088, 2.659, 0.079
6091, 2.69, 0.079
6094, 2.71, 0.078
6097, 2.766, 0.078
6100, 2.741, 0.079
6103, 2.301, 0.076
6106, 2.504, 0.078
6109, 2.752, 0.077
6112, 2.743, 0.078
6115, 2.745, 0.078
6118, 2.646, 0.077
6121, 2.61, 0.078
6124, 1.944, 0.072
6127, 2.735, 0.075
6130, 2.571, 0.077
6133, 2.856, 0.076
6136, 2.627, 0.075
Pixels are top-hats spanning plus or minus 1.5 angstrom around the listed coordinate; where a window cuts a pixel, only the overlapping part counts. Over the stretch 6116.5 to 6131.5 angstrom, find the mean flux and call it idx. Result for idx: 2.5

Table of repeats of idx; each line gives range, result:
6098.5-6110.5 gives 2.57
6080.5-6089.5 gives 2.67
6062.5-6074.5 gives 2.72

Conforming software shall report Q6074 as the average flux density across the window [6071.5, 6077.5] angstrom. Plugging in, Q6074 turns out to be 2.74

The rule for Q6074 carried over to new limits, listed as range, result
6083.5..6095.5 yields 2.69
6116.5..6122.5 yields 2.63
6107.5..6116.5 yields 2.75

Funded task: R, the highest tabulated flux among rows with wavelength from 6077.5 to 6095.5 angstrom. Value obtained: 2.828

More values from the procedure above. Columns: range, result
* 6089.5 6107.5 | 2.766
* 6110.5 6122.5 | 2.745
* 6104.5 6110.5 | 2.752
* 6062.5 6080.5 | 2.875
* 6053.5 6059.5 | 2.705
